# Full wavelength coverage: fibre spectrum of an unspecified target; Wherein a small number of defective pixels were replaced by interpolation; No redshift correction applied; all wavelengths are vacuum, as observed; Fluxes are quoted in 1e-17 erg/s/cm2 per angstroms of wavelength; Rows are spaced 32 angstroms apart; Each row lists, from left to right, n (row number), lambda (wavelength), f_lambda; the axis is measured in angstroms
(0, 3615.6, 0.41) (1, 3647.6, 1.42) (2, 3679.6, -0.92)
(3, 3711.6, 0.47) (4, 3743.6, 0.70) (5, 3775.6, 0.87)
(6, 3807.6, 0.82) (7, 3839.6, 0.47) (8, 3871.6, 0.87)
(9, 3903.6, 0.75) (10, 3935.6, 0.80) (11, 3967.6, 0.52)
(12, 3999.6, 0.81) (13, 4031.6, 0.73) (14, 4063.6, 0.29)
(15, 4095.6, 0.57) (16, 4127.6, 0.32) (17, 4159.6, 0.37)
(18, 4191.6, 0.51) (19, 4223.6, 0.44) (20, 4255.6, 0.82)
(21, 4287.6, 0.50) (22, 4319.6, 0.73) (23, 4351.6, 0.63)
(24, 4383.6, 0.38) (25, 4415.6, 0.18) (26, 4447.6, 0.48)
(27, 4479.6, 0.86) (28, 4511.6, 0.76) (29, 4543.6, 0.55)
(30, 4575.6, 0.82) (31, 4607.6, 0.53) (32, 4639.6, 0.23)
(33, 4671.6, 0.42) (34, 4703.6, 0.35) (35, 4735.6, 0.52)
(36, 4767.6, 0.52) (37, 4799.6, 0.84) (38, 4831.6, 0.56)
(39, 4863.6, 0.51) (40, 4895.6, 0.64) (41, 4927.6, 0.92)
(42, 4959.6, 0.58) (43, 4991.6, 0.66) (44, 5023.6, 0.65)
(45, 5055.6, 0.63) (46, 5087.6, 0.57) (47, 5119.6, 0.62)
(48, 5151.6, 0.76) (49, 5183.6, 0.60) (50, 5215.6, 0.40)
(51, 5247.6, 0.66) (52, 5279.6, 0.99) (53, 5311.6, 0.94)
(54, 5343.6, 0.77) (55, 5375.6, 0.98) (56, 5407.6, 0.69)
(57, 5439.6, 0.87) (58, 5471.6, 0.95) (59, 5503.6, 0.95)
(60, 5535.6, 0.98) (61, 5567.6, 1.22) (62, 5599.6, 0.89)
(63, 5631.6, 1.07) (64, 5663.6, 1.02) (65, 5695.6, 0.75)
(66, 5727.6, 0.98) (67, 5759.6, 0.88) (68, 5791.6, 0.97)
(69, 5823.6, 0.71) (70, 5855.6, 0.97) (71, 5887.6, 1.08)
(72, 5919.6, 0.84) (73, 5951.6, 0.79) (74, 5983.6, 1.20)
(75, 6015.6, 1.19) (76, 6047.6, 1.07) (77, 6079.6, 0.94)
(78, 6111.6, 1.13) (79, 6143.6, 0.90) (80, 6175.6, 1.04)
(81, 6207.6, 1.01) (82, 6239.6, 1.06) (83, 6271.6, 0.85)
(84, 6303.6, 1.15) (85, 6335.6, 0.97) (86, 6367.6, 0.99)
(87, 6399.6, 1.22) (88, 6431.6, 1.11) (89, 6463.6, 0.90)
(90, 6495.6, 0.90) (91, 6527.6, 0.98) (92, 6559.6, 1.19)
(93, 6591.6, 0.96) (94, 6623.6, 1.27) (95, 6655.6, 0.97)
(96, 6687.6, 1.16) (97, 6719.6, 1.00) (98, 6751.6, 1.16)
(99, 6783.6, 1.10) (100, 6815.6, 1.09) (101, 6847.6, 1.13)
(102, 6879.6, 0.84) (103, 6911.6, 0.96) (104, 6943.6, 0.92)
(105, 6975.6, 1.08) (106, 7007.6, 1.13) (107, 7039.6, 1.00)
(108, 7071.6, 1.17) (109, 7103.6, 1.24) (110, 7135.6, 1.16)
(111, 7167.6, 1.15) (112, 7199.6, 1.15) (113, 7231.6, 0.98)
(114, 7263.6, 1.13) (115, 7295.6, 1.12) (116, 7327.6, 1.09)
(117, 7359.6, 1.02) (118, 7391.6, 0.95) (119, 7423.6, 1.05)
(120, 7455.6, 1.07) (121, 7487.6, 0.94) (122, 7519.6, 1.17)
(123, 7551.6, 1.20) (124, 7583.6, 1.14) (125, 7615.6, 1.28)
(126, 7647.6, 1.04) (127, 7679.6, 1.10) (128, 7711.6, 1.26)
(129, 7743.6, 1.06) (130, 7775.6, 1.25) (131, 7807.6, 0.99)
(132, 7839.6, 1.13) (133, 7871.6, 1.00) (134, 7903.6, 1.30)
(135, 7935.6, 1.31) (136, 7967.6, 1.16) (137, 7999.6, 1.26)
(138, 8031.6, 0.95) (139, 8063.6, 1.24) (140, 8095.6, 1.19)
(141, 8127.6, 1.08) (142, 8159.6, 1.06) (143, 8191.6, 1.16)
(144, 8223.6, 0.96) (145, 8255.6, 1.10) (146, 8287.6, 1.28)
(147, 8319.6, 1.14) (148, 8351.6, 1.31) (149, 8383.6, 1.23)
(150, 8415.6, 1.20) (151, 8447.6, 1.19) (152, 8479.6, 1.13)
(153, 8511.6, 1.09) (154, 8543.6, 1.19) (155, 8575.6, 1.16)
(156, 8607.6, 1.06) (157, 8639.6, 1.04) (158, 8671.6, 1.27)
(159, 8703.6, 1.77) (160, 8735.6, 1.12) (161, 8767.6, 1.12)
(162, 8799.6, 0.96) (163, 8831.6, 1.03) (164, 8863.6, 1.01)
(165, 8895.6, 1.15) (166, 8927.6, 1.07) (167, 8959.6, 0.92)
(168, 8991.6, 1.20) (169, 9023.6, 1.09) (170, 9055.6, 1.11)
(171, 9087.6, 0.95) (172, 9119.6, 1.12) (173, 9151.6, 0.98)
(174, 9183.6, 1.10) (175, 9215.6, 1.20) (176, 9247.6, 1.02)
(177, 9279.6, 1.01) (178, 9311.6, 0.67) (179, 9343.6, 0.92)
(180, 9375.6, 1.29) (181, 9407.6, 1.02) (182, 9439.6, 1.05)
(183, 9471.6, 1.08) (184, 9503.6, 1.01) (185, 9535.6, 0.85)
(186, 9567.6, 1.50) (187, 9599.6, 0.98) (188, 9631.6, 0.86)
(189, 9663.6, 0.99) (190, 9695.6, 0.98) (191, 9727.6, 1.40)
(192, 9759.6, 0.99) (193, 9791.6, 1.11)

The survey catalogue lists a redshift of 0.32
